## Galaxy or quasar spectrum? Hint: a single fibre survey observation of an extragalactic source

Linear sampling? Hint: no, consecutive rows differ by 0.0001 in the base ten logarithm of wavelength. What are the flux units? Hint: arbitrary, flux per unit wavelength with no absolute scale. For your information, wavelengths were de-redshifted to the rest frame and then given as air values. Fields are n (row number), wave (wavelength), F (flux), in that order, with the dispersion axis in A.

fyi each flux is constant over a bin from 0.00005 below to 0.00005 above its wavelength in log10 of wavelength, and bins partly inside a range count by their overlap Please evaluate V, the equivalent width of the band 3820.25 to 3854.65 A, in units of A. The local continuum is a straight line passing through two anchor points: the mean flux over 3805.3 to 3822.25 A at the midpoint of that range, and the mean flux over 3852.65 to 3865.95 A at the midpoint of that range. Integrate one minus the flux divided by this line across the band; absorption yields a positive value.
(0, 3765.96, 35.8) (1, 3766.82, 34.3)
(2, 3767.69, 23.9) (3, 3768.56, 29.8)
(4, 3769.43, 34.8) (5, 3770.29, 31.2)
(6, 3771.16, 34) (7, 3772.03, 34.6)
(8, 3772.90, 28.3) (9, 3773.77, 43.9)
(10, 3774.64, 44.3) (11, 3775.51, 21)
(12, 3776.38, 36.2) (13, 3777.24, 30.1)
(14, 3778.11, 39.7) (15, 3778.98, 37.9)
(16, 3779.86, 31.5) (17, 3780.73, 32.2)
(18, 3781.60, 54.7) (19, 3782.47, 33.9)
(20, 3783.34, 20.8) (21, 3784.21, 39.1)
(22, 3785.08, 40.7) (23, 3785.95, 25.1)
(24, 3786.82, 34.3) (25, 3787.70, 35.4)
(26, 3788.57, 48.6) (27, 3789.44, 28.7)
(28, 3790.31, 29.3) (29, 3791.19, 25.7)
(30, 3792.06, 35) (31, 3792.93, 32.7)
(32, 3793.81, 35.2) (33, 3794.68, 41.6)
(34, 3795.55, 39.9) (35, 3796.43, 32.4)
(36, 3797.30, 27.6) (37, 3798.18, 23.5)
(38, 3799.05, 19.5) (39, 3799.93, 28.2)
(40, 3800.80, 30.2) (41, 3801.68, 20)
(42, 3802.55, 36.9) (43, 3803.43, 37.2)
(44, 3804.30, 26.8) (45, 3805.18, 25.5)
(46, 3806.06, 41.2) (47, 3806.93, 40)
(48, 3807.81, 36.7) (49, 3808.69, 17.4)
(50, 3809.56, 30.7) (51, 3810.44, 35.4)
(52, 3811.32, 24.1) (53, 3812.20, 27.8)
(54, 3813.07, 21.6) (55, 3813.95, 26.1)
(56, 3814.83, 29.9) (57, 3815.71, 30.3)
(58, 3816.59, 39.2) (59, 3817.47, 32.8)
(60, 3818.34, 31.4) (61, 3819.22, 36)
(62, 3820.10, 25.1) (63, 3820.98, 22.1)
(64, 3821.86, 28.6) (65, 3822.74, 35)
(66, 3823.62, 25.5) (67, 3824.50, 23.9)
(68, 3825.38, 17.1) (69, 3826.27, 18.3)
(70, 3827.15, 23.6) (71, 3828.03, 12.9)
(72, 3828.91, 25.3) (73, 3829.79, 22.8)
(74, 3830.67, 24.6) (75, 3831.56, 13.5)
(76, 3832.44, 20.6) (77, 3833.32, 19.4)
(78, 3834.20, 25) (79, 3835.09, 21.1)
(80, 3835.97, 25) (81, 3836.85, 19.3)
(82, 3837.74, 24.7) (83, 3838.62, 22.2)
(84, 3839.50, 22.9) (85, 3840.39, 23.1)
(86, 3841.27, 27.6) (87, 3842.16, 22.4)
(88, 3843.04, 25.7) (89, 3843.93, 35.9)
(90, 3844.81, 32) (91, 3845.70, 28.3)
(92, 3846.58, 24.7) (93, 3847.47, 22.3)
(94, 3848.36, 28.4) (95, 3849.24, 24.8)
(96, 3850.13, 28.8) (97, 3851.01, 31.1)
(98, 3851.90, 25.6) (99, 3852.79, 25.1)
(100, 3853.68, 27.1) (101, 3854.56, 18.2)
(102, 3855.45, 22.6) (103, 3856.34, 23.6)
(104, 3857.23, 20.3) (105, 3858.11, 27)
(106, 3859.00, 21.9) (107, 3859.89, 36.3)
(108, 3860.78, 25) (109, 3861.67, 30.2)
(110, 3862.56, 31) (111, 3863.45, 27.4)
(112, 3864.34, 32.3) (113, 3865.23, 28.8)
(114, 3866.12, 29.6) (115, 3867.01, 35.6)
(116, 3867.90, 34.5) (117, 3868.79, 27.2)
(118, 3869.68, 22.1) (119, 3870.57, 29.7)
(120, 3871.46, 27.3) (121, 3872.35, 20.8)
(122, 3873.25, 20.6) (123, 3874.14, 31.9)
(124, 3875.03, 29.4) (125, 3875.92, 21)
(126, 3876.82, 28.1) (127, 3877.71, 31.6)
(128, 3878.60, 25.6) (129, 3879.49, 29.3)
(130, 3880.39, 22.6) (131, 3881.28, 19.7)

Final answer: 4.8 A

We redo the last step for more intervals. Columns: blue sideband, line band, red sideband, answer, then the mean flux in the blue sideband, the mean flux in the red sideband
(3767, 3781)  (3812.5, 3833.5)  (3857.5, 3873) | 3.7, 33.4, 28.4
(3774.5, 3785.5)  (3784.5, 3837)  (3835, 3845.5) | 3.2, 35.3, 25.4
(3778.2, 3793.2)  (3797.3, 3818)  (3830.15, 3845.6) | 0.3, 34.6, 23.9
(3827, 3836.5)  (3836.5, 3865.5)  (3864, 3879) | -2.1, 21.2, 28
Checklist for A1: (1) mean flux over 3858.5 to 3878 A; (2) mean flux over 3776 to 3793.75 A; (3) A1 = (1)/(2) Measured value 0.82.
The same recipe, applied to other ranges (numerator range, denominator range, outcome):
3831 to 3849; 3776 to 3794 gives 0.70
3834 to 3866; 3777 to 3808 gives 0.78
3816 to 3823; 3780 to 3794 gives 0.91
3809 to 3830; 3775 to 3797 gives 0.78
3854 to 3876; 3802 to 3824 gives 0.89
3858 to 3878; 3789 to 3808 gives 0.90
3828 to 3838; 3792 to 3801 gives 0.69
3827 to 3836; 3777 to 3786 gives 0.59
